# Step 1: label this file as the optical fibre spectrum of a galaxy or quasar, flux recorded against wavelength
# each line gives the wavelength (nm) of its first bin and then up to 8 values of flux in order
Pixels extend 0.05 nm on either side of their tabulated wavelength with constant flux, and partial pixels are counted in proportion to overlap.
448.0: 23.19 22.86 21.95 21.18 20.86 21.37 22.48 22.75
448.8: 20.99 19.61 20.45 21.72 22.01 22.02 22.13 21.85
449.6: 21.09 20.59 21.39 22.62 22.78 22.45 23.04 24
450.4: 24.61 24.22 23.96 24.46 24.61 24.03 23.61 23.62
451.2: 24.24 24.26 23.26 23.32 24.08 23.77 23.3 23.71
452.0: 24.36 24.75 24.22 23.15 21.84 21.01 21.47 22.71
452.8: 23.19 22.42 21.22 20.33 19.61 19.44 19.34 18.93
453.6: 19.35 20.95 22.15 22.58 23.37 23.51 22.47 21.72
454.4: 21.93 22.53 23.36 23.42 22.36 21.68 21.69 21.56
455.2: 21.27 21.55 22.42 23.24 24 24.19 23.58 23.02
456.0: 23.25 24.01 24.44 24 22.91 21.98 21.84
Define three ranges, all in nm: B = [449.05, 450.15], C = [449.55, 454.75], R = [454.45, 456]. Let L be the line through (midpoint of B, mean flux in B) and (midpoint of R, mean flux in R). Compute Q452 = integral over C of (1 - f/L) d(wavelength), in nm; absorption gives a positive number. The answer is -0.09 nm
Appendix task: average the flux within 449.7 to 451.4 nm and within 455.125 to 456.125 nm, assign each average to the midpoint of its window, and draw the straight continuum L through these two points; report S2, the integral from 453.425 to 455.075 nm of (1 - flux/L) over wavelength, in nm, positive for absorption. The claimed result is 0.08 nm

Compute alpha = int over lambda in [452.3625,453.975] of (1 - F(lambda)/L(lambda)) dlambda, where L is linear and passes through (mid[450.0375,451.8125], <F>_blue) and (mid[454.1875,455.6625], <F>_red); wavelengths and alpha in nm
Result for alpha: 0.14 nm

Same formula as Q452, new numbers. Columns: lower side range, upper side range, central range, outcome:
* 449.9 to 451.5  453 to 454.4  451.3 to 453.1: -0.05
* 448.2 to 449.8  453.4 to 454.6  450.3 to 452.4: -0.23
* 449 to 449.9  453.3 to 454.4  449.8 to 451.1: -0.12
